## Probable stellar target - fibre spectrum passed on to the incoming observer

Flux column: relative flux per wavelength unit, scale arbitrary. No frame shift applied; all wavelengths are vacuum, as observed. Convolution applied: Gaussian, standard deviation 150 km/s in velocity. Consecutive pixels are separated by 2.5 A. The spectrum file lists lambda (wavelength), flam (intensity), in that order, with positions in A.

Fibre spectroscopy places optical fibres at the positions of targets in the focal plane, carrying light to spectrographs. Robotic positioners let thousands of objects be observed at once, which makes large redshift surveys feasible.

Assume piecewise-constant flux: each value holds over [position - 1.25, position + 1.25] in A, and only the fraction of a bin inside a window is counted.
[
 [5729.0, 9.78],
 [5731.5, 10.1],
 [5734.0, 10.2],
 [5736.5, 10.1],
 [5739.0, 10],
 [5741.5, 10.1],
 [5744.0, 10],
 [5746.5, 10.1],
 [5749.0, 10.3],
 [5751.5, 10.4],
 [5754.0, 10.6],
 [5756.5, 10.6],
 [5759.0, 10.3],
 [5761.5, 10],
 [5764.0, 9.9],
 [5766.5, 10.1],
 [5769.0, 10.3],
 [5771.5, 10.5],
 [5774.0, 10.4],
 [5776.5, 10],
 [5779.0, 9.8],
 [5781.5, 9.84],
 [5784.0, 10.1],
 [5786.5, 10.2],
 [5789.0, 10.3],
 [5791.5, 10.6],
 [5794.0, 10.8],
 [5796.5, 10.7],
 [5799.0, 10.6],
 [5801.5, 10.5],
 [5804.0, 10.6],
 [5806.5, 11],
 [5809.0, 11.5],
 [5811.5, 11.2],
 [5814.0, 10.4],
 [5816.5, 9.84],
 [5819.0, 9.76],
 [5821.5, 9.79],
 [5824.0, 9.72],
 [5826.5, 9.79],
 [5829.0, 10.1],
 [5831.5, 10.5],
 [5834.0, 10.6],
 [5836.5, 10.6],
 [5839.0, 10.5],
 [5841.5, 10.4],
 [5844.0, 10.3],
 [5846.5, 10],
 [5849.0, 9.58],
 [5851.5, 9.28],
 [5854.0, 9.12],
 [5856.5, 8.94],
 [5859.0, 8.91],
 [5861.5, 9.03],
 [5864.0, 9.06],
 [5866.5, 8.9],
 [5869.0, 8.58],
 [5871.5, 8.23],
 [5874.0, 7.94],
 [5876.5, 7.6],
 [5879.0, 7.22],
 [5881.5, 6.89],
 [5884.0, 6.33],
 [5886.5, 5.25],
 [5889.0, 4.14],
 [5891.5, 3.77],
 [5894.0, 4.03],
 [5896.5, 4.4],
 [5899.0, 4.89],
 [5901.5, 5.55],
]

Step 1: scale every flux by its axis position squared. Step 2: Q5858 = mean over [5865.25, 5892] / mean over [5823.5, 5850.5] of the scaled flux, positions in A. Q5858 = 0.7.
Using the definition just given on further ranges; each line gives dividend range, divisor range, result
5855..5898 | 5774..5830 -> 0.70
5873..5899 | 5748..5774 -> 0.58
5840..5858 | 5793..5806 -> 0.92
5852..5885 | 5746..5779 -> 0.83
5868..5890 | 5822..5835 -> 0.70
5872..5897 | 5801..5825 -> 0.58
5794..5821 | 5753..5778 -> 1.05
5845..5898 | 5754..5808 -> 0.75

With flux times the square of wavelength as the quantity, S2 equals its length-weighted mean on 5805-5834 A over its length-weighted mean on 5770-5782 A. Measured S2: 1.0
